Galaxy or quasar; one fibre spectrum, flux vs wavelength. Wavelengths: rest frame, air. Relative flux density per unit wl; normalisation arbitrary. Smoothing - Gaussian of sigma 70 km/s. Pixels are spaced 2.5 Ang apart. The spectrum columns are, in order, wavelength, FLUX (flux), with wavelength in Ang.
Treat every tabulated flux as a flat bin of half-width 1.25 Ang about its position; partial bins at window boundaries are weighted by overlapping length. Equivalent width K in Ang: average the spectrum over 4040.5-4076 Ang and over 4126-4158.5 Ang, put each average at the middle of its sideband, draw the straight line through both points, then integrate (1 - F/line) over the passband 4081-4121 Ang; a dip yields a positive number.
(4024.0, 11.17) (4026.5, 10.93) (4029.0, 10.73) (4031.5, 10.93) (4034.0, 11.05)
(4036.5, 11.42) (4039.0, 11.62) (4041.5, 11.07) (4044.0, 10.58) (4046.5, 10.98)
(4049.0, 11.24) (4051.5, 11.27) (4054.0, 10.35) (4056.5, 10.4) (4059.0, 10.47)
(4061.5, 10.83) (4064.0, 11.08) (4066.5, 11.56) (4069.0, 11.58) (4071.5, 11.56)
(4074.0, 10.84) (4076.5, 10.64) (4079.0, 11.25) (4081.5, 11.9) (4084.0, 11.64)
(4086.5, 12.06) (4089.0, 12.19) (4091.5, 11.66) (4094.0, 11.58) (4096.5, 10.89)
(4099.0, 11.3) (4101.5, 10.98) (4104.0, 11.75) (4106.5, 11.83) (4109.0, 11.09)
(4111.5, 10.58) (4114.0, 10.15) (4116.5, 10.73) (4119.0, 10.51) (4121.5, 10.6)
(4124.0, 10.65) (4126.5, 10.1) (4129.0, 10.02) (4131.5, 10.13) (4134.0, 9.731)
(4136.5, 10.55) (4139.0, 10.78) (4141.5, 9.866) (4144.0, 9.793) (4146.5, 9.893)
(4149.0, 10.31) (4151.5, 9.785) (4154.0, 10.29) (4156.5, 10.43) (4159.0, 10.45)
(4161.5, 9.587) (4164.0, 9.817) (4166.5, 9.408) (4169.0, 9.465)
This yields -2.7 Ang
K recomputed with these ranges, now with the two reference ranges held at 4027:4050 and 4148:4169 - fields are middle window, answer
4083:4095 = -1.39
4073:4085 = -0.63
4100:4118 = -1.02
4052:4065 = 0.27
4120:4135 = 0.06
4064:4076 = -0.59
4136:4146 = -0.06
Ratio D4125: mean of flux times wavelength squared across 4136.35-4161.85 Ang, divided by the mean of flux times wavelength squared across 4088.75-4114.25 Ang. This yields 0.9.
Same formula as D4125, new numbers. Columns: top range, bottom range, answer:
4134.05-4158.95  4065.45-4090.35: 0.91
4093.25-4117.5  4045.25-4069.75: 1.03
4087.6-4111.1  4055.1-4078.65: 1.06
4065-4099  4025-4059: 1.07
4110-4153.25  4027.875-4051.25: 0.97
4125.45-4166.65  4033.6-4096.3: 0.93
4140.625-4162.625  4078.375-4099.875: 0.89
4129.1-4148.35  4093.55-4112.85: 0.92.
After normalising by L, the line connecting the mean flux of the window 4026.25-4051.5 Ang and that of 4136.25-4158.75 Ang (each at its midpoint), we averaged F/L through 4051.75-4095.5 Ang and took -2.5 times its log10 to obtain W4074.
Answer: -0.05 mag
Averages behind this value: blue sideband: 11.1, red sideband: 10.2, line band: 11.3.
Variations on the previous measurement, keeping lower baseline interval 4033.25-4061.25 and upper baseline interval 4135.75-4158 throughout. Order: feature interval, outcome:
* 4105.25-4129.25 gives -0.02 mag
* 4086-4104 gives -0.09 mag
